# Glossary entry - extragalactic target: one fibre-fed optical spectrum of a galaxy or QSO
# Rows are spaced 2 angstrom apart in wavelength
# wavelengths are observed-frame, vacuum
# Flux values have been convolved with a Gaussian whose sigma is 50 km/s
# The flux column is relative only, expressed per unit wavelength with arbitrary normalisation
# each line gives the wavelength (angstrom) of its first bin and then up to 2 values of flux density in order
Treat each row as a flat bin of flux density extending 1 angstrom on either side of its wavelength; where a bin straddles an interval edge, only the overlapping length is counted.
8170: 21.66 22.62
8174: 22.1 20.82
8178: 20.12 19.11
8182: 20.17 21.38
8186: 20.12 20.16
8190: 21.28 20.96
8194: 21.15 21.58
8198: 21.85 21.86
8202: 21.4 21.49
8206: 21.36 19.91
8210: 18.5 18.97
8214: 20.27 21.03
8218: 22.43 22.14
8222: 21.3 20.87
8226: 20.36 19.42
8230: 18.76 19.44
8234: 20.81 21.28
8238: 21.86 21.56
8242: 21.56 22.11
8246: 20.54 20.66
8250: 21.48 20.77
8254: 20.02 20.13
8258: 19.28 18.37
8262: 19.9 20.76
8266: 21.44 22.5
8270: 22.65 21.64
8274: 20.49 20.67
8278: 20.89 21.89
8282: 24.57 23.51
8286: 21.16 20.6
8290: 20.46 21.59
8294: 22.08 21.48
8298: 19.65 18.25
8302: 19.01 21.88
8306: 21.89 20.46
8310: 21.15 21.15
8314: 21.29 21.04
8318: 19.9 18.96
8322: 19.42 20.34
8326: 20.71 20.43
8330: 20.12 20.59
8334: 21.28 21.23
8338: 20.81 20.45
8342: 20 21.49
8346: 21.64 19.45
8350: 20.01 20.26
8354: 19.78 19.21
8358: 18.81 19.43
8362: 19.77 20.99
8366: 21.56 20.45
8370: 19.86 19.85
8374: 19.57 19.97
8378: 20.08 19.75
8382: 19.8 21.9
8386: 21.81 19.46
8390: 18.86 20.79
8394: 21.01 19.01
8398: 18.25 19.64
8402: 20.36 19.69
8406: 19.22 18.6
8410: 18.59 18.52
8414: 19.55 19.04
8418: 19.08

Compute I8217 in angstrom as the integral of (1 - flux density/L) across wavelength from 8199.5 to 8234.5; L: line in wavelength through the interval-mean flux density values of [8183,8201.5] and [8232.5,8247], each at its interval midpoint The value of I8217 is 1.1 angstrom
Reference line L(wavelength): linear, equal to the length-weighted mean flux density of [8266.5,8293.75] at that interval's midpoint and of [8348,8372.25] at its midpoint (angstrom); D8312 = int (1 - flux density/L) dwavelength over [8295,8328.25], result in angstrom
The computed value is 1.0 angstrom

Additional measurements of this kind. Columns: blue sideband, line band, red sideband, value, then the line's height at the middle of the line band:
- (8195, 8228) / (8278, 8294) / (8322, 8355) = -1.0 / 20.7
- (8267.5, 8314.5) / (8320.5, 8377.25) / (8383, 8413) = 0.5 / 20.4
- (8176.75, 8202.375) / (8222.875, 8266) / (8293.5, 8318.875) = 0.6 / 20.8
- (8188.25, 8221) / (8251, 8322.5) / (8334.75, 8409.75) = -1.2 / 20.5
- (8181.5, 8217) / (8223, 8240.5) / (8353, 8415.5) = 0.1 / 20.6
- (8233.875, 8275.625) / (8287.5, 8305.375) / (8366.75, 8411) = 0.0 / 20.6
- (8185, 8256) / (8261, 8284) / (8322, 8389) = -1.2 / 20.6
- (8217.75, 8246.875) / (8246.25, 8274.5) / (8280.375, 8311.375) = 0.4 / 21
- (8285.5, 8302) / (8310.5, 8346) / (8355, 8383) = -0.6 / 20.3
